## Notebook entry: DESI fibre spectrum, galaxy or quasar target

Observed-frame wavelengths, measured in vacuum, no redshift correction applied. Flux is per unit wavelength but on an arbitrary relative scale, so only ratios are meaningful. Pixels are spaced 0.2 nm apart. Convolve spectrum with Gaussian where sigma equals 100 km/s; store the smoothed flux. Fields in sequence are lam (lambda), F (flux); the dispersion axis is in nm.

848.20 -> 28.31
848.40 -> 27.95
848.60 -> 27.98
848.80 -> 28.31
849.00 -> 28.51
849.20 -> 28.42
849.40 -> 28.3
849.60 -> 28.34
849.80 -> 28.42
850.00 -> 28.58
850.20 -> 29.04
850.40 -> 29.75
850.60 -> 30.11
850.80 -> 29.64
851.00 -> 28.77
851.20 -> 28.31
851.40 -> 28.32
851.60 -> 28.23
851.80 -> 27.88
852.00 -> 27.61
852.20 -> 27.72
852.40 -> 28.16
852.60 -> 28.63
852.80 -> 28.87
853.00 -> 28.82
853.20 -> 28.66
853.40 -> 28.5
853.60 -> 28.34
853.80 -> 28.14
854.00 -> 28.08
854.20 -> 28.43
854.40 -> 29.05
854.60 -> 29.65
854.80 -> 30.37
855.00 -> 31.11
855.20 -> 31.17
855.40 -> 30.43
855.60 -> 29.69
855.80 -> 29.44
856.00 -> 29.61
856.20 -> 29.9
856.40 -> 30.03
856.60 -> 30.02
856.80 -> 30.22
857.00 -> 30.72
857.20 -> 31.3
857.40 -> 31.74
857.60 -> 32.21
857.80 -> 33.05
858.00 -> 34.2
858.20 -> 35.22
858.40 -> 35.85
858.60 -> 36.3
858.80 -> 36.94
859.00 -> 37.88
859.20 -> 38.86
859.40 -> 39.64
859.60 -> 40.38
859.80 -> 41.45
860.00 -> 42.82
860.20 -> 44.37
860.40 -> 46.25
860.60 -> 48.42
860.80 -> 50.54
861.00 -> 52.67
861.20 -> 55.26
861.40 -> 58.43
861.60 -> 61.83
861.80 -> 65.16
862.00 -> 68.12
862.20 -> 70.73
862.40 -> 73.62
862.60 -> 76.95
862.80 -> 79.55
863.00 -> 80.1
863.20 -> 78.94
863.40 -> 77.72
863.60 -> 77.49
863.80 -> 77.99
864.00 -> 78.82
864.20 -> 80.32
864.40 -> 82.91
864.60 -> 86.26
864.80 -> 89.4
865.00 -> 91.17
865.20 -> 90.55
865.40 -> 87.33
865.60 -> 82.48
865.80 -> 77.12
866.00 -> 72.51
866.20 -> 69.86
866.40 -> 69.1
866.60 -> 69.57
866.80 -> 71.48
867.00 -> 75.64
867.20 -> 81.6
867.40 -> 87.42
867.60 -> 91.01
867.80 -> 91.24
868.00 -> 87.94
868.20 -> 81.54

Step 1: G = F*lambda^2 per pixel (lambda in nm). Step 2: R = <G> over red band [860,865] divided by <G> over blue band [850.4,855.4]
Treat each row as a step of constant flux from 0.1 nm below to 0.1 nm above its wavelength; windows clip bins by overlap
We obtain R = 2.45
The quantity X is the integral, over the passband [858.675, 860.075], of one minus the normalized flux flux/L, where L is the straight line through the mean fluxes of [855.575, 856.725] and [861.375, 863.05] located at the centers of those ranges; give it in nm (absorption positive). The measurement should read 0.33 nm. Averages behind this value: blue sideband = 29.8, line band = 39.6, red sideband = 70.8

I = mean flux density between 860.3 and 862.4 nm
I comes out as 58.5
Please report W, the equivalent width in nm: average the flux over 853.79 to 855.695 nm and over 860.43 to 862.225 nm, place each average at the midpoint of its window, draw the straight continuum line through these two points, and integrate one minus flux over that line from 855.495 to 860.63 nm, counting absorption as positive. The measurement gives 0.993 nm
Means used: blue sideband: 29.7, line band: 35.5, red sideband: 58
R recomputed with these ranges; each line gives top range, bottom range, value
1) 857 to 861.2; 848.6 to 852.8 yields 1.42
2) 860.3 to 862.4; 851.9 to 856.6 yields 2.04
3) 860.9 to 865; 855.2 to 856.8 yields 2.51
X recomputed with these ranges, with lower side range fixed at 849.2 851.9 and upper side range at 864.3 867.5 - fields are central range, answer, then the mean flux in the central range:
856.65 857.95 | 0.50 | 31.6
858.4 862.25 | 0.84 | 48.6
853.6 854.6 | 0.30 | 28.5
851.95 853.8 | 0.41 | 28.4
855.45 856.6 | 0.42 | 29.8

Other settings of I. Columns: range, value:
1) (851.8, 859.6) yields 31.2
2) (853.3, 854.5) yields 28.4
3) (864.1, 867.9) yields 81.4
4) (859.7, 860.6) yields 44.2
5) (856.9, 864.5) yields 54.3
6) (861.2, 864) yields 72.4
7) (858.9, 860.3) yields 40.8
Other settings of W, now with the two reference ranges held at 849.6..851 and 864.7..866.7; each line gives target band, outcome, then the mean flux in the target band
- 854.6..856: 0.47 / 30.3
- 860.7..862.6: 0.12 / 62.6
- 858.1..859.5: 0.49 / 37.2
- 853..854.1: 0.32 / 28.4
